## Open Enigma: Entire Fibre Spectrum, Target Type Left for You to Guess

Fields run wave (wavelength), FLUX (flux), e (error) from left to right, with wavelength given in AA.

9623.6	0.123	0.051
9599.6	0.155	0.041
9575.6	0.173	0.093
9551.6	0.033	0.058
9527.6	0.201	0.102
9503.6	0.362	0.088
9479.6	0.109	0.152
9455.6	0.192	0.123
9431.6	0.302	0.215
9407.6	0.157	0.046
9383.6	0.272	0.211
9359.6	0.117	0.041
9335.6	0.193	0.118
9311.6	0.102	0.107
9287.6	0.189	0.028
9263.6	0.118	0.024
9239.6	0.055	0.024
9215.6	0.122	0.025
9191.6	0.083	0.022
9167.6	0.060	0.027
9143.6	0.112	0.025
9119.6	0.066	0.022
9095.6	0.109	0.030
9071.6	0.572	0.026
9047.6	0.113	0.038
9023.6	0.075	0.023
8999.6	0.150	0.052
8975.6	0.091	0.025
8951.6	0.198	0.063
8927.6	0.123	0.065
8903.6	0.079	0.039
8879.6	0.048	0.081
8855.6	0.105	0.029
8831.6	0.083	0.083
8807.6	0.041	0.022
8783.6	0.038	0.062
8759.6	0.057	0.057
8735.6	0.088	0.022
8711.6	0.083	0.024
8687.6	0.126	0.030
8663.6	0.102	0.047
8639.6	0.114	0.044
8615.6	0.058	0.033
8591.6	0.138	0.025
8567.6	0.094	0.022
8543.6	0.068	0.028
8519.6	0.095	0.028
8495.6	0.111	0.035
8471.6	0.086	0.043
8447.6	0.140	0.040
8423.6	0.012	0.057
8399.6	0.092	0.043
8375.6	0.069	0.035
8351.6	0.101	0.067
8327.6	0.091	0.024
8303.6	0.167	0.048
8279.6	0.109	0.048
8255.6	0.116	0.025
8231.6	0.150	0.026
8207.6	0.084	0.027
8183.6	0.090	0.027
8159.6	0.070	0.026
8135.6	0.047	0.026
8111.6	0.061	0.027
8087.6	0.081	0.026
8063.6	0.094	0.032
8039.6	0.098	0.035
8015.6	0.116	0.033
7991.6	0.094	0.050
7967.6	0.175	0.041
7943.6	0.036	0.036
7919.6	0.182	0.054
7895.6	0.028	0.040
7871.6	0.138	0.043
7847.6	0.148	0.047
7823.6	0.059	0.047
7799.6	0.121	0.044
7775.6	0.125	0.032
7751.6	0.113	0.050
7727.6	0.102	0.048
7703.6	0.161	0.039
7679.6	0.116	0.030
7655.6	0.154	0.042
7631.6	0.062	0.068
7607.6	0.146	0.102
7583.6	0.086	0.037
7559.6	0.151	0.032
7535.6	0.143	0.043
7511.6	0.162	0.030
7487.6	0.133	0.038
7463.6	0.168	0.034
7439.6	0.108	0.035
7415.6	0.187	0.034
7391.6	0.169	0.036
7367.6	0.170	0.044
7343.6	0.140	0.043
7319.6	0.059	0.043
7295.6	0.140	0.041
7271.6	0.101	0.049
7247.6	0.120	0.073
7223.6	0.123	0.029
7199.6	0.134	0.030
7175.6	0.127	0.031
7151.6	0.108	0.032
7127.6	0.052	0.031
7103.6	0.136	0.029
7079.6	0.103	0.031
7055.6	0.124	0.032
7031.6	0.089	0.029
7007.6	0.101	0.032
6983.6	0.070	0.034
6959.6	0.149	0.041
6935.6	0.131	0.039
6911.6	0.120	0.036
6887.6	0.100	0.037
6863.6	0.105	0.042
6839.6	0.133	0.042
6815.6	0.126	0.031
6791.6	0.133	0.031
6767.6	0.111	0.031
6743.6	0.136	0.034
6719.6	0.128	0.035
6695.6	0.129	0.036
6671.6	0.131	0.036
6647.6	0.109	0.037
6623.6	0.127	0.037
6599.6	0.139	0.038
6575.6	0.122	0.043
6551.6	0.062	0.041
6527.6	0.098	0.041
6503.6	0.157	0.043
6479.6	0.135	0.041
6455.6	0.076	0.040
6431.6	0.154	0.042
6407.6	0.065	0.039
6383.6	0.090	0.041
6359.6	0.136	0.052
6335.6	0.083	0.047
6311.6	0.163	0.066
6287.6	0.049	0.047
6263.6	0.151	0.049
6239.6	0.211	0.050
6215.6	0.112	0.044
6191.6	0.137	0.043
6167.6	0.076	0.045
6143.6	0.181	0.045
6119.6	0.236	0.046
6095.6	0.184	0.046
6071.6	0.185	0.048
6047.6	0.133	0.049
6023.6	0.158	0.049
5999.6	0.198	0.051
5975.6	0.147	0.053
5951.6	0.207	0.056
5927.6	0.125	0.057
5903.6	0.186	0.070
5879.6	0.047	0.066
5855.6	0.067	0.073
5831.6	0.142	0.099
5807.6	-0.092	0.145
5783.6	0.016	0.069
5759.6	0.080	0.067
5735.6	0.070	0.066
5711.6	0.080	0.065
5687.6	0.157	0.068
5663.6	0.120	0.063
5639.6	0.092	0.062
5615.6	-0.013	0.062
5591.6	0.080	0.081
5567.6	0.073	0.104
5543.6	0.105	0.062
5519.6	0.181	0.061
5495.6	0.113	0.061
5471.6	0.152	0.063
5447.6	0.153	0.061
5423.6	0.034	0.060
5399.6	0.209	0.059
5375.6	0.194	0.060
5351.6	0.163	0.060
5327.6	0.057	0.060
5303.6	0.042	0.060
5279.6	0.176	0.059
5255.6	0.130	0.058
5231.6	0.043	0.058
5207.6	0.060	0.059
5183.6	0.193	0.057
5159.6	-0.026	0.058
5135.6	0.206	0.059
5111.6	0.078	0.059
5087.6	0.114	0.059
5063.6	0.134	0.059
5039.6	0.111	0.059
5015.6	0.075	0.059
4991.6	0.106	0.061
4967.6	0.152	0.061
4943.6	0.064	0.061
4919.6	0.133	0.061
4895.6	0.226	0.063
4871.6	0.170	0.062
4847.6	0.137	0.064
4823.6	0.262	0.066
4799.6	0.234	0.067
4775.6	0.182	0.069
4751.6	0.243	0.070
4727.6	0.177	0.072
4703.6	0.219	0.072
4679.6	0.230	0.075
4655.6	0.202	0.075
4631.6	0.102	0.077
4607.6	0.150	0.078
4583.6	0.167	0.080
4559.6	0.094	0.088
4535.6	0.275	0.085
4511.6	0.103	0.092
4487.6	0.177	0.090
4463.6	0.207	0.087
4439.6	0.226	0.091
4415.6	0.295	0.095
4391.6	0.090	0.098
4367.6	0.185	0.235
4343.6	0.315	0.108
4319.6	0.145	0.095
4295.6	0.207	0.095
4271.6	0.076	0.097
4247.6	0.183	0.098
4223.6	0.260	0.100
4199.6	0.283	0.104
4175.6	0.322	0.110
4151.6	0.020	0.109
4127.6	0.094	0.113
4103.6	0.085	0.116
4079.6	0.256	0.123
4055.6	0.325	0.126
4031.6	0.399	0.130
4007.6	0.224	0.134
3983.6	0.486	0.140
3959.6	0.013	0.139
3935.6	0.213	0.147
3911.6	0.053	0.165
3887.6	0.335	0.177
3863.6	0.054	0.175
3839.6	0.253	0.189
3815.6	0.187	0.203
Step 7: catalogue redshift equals 1.43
